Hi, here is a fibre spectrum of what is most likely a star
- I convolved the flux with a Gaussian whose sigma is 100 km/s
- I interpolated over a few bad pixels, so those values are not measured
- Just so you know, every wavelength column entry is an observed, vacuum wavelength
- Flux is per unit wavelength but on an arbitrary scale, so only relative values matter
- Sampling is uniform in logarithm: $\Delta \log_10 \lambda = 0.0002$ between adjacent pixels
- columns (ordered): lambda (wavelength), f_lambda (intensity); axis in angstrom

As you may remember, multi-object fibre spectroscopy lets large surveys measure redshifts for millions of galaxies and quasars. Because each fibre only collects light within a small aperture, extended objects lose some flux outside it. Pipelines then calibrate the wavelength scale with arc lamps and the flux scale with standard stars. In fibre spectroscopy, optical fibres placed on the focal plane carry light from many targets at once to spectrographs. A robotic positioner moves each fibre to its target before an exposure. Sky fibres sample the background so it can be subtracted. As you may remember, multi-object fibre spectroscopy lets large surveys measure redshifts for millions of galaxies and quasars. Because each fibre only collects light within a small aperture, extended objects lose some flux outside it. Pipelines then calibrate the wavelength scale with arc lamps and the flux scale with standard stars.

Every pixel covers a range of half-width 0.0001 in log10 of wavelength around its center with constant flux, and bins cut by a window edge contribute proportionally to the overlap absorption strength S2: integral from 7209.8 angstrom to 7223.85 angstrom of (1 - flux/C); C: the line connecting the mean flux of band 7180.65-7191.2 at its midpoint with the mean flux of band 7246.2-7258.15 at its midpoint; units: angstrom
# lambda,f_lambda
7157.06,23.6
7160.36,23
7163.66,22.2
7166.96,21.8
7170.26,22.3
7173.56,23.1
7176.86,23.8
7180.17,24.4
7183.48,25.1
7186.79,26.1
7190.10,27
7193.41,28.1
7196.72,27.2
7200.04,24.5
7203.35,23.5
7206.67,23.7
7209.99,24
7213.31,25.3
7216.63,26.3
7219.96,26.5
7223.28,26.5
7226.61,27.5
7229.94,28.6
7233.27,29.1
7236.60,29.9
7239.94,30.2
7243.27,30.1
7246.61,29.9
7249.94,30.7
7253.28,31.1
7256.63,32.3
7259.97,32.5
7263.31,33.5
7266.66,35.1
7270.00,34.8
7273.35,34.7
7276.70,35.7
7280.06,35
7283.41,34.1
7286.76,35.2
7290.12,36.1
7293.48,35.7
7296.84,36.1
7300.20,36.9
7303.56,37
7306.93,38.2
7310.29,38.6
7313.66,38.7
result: 1.2 angstrom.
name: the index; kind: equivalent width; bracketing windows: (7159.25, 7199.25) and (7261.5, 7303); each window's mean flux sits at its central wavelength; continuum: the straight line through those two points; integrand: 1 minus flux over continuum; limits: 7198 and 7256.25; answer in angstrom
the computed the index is 3.9 angstrom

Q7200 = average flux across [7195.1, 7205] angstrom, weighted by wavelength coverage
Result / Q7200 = 25.1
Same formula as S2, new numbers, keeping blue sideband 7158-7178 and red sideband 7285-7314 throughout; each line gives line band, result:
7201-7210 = 1.0 angstrom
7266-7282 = -0.4 angstrom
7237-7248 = 0.2 angstrom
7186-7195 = -0.7 angstrom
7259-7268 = -0.2 angstrom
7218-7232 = 0.7 angstrom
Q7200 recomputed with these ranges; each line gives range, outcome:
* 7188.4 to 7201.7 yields 26.7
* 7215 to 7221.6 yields 26.4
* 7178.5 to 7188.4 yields 25.2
